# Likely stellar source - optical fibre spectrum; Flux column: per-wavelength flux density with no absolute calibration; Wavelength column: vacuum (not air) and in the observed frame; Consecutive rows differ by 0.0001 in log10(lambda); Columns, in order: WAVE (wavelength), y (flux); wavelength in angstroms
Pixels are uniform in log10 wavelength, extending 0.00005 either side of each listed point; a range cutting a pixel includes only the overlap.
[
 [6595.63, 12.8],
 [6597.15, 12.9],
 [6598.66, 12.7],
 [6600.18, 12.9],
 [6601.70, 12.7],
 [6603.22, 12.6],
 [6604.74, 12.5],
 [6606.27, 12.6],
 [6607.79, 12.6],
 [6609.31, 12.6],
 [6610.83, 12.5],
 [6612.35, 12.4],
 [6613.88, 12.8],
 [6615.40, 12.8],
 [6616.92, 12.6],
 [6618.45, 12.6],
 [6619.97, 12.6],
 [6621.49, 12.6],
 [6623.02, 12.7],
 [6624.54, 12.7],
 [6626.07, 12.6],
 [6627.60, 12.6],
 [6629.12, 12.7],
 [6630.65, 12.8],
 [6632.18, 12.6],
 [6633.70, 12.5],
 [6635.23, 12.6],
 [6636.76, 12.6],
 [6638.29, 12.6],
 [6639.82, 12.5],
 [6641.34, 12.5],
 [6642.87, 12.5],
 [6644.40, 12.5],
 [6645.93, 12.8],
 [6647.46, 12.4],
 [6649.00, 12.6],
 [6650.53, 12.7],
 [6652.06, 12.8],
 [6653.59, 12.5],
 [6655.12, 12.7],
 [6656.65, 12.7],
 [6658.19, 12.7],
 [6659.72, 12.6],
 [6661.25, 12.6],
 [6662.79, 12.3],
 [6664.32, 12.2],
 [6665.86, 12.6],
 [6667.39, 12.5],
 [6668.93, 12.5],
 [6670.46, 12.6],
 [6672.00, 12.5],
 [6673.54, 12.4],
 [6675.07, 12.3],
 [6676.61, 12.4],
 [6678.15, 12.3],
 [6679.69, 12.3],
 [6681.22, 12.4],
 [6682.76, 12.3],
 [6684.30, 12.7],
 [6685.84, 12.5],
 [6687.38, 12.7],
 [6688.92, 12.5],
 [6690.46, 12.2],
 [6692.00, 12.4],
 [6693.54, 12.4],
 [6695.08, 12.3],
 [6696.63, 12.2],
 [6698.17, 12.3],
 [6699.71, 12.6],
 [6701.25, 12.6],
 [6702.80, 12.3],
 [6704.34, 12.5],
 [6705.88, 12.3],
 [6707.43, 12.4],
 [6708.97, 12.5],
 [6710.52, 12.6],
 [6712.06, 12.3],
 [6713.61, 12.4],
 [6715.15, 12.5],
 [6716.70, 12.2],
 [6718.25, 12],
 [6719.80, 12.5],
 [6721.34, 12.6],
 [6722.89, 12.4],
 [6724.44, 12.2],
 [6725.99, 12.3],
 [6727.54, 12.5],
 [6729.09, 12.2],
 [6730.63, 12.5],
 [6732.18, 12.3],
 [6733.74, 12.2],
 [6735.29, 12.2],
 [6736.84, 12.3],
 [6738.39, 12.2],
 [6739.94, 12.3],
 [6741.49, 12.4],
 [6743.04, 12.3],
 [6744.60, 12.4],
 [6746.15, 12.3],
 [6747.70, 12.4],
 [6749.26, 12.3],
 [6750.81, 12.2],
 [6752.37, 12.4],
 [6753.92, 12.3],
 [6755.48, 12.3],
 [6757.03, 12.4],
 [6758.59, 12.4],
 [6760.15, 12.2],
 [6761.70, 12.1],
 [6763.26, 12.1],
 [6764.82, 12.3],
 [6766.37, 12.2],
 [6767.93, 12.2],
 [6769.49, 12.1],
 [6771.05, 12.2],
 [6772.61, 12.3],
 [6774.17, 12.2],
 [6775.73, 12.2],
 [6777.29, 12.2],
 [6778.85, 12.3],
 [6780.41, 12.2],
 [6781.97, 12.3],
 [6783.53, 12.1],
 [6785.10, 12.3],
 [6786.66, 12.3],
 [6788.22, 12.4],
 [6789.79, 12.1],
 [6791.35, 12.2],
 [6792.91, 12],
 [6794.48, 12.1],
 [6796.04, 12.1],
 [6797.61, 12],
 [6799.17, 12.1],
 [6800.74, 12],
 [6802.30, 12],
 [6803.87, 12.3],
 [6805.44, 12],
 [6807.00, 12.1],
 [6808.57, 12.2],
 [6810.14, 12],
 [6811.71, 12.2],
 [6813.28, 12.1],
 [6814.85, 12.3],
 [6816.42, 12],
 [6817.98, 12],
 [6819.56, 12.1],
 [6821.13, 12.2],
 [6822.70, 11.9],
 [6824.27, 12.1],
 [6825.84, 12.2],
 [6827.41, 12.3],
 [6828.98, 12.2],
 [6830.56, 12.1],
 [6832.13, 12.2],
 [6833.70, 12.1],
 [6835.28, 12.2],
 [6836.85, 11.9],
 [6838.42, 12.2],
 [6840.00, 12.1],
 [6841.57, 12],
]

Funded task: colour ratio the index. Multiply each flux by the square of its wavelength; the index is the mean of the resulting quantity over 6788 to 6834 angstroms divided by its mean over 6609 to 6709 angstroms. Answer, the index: 1.01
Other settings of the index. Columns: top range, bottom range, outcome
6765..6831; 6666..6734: 1.01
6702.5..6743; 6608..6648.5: 1.01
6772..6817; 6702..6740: 1.01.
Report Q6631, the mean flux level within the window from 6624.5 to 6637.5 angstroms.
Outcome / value 12.6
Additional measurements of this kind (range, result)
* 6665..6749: 12.4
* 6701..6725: 12.4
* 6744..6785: 12.3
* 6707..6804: 12.3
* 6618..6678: 12.6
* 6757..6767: 12.2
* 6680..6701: 12.4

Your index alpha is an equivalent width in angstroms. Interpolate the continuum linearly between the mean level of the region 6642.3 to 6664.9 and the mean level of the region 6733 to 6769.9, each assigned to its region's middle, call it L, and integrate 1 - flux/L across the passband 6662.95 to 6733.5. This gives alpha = 0.2 angstroms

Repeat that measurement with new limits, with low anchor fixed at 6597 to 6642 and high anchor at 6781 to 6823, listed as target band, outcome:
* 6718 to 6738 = 0.0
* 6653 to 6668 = 0.0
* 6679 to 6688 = 0.0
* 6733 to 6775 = 0.0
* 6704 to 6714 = 0.0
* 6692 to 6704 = 0.0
